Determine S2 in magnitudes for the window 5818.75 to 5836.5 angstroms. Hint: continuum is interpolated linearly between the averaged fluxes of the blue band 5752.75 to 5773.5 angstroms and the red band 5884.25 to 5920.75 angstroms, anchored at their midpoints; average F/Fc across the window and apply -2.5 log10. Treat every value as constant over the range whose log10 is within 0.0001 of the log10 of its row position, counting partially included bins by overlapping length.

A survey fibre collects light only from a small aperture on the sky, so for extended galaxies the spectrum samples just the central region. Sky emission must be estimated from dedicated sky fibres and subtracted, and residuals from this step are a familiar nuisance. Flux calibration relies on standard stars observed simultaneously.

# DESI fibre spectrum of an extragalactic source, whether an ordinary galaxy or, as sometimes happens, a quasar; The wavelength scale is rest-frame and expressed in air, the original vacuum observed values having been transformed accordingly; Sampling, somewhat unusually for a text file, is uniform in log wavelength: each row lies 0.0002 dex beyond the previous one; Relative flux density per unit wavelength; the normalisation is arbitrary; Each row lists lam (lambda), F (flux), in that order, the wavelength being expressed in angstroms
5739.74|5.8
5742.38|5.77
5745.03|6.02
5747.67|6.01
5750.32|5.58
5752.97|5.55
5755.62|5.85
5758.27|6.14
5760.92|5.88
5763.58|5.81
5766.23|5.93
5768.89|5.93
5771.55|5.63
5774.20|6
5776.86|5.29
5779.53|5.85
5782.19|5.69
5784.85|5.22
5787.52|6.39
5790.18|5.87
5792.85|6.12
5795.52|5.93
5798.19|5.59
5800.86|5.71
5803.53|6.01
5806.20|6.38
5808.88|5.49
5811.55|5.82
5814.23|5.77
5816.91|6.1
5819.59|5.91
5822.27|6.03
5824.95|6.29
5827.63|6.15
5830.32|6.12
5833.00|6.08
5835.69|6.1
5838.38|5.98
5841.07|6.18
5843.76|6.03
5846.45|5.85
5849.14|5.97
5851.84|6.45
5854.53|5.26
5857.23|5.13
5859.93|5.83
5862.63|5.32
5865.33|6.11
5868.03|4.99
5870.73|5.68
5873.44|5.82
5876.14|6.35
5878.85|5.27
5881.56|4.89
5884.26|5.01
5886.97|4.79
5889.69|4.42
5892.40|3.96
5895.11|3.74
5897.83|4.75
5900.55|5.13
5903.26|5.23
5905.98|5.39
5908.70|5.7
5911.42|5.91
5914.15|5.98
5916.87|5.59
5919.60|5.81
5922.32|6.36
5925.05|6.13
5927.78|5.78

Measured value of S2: -0.11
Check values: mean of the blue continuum 5.86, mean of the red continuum 5.1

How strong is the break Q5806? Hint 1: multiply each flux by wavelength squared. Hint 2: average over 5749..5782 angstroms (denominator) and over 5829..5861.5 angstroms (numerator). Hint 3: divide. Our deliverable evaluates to 1.05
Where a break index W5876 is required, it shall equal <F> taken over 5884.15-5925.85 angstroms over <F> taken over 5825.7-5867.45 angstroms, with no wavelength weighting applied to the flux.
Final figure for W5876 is 0.9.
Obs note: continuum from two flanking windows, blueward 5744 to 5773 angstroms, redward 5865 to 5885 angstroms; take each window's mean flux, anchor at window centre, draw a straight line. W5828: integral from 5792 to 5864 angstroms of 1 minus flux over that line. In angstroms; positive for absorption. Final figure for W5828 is -3.4 angstroms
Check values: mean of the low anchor 5.85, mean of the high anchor 5.5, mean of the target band 5.91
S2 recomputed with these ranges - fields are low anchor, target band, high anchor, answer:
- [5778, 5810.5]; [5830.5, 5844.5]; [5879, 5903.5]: -0.14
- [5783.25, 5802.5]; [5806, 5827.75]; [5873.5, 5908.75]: -0.06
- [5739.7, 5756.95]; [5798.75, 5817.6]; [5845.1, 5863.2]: -0.03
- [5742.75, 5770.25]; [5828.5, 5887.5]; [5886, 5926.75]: -0.05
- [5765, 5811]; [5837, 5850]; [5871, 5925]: -0.08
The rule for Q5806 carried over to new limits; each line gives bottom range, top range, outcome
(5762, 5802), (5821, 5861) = 1.05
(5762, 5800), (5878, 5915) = 0.90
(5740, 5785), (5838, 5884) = 1.02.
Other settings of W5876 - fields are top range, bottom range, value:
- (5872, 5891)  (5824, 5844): 0.85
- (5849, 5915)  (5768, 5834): 0.90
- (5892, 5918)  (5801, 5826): 0.87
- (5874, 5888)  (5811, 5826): 0.89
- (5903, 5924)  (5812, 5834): 0.96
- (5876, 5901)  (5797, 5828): 0.80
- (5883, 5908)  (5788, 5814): 0.80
